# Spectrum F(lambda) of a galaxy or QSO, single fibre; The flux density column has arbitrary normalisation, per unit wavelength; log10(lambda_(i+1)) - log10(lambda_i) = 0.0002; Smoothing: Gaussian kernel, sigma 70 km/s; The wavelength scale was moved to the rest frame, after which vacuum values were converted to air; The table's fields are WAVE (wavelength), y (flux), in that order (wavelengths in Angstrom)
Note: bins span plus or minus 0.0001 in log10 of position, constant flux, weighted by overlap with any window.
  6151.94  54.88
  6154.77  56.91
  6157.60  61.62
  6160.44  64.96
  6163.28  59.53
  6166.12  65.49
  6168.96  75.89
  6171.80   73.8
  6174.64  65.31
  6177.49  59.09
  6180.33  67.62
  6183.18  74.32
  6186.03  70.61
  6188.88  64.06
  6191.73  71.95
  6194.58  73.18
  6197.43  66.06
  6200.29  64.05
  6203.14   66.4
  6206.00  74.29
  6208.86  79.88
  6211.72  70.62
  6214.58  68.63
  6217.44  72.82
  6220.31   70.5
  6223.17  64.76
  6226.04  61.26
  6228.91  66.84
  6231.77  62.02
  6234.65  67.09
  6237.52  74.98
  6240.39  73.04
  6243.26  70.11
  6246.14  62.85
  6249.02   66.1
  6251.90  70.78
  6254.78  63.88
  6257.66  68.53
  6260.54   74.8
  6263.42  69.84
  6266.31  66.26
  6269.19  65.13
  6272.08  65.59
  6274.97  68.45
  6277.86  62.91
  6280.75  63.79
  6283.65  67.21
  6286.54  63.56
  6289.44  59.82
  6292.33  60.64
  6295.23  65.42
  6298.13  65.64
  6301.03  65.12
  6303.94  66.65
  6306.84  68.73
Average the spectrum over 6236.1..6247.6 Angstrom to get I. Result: 70.2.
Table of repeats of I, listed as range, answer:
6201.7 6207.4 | 70.3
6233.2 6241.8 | 71.7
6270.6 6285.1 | 65.6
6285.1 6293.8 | 61.4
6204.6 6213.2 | 74.9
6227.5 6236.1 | 65.3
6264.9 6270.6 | 65.8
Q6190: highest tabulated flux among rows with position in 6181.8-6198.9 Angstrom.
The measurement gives 74.32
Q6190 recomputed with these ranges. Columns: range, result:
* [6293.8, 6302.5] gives 65.64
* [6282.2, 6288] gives 67.21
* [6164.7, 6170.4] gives 75.89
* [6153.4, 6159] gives 61.62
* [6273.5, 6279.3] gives 68.45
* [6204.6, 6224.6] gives 79.88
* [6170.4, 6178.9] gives 73.8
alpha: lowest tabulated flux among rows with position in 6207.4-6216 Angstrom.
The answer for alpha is 68.63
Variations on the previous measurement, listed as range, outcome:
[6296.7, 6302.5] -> 65.12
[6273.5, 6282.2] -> 62.91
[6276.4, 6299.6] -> 59.82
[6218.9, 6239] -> 61.26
